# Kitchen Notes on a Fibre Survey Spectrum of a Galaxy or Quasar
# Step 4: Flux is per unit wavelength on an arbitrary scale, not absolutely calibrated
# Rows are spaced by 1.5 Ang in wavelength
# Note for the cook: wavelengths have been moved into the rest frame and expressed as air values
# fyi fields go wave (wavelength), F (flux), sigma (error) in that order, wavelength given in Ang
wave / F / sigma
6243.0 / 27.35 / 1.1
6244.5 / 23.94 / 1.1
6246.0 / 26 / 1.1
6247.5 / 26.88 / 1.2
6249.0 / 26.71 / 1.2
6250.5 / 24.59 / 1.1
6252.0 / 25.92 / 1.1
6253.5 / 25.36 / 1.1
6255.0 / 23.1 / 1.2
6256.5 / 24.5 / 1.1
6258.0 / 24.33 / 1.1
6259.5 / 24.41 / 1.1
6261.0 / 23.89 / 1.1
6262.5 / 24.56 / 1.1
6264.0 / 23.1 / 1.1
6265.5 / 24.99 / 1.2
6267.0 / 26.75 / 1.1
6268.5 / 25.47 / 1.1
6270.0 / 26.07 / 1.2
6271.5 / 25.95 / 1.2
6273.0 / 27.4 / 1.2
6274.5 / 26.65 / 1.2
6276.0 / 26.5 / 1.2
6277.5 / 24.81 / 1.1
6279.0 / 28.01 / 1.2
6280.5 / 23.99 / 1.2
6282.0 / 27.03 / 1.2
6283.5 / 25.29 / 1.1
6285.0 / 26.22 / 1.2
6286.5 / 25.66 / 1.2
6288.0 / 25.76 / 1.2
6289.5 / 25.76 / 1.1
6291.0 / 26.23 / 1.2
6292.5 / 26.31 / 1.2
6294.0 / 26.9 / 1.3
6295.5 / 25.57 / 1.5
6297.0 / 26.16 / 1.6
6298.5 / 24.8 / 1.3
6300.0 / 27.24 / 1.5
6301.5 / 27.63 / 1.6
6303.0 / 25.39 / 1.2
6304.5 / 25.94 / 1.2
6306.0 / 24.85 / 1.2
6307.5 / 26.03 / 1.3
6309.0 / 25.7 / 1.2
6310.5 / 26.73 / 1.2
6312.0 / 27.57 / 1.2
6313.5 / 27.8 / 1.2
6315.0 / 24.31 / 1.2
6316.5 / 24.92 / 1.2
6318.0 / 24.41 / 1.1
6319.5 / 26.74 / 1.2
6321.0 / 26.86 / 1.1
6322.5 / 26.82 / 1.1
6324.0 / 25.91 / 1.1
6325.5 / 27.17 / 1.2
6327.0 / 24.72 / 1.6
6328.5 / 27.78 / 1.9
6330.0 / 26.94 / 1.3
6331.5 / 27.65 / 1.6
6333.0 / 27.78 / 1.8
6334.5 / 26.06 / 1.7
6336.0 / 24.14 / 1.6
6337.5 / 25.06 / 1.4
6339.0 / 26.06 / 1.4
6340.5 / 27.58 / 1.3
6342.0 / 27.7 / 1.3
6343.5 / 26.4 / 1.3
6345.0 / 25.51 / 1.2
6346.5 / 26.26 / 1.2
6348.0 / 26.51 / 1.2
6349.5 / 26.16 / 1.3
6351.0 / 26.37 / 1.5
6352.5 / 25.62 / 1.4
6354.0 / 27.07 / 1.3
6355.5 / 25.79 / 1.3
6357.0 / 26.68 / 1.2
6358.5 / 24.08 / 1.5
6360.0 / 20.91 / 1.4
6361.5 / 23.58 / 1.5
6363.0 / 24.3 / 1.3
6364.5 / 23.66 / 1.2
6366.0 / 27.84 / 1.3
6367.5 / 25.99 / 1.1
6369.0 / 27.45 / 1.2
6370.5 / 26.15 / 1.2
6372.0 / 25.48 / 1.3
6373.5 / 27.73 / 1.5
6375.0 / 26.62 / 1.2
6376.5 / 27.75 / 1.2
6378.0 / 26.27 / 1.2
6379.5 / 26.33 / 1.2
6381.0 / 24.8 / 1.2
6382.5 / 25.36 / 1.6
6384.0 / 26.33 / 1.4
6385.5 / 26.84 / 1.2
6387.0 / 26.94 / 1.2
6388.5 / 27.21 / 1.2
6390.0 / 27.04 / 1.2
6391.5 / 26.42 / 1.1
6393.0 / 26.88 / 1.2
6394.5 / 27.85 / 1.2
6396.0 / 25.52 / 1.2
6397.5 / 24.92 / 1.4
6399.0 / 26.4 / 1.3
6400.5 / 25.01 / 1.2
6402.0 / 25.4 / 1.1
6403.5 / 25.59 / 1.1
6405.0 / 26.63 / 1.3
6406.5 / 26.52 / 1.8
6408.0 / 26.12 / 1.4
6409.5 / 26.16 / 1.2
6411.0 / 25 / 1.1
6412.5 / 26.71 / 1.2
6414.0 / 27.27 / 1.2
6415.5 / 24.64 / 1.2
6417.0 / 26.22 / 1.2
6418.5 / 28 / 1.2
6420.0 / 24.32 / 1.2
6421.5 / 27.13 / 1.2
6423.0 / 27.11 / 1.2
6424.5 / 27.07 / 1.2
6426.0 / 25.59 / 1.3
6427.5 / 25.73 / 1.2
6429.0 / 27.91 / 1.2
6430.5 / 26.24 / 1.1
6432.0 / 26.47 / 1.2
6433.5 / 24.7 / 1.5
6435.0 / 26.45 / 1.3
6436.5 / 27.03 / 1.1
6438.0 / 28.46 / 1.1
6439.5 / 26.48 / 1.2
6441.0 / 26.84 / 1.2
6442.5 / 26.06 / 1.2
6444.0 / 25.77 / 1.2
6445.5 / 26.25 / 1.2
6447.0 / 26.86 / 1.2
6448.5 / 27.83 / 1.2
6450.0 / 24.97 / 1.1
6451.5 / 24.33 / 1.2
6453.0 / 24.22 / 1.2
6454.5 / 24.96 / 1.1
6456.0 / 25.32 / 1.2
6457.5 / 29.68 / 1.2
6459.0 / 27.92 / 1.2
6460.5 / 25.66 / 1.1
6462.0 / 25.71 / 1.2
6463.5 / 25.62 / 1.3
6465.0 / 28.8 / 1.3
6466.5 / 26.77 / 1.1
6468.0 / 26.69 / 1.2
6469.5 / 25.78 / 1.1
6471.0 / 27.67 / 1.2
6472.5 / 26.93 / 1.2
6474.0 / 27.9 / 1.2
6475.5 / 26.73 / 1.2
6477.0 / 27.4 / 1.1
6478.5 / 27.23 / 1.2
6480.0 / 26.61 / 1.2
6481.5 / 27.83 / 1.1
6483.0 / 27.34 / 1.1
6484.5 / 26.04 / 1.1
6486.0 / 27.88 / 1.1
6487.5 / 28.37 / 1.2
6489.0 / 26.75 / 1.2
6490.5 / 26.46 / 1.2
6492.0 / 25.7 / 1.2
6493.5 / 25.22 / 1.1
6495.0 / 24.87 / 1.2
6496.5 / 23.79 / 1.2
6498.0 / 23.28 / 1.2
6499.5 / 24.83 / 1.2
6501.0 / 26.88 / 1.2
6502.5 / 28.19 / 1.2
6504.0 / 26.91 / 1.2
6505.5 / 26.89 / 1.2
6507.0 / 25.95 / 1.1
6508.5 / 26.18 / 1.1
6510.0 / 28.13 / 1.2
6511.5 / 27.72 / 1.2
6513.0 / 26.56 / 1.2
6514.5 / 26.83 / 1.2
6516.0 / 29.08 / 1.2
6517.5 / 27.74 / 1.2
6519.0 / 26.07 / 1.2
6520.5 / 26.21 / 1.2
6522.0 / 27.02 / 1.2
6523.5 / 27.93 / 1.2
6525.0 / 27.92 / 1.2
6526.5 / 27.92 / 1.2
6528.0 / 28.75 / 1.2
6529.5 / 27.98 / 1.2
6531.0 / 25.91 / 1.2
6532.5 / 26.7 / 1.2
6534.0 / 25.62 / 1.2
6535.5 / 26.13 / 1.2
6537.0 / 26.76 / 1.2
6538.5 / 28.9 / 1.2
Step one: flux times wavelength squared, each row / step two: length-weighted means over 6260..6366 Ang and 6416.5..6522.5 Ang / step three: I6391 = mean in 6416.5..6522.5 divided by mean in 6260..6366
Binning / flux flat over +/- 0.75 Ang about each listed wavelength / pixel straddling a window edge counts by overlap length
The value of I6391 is 1.08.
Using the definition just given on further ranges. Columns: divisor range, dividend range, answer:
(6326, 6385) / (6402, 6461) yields 1.04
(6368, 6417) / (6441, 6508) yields 1.03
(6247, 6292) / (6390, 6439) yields 1.08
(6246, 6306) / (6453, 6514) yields 1.11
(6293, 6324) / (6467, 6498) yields 1.07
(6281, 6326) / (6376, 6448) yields 1.04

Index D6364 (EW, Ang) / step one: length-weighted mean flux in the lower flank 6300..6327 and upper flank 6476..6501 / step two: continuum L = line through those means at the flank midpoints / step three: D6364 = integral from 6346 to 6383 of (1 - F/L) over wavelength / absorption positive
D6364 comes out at 0.6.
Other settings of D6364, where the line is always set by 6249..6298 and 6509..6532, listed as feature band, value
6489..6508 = 1.02 Ang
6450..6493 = 0.59 Ang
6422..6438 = 0.12 Ang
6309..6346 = -0.54 Ang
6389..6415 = 0.33 Ang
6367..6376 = -0.11 Ang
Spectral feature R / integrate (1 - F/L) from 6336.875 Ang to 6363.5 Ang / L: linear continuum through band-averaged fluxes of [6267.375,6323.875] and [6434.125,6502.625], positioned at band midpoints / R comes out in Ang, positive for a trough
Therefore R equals 0.6 Ang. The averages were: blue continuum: 26.1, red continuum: 26.5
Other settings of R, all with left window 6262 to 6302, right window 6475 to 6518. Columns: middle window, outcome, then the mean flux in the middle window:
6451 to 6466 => 0.16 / 26.3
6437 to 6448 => -0.09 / 26.7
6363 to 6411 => 0.10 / 26.2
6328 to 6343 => -0.30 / 26.7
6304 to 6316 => -0.02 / 26.1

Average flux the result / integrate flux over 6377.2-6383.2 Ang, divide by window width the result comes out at 25.7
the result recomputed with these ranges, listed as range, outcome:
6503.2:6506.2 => 26.9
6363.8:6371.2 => 26.2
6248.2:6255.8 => 25.1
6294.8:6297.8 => 25.9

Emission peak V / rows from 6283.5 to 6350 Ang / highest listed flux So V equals 27.8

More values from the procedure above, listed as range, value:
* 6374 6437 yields 28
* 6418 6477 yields 29.68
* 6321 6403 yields 27.85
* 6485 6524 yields 29.08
